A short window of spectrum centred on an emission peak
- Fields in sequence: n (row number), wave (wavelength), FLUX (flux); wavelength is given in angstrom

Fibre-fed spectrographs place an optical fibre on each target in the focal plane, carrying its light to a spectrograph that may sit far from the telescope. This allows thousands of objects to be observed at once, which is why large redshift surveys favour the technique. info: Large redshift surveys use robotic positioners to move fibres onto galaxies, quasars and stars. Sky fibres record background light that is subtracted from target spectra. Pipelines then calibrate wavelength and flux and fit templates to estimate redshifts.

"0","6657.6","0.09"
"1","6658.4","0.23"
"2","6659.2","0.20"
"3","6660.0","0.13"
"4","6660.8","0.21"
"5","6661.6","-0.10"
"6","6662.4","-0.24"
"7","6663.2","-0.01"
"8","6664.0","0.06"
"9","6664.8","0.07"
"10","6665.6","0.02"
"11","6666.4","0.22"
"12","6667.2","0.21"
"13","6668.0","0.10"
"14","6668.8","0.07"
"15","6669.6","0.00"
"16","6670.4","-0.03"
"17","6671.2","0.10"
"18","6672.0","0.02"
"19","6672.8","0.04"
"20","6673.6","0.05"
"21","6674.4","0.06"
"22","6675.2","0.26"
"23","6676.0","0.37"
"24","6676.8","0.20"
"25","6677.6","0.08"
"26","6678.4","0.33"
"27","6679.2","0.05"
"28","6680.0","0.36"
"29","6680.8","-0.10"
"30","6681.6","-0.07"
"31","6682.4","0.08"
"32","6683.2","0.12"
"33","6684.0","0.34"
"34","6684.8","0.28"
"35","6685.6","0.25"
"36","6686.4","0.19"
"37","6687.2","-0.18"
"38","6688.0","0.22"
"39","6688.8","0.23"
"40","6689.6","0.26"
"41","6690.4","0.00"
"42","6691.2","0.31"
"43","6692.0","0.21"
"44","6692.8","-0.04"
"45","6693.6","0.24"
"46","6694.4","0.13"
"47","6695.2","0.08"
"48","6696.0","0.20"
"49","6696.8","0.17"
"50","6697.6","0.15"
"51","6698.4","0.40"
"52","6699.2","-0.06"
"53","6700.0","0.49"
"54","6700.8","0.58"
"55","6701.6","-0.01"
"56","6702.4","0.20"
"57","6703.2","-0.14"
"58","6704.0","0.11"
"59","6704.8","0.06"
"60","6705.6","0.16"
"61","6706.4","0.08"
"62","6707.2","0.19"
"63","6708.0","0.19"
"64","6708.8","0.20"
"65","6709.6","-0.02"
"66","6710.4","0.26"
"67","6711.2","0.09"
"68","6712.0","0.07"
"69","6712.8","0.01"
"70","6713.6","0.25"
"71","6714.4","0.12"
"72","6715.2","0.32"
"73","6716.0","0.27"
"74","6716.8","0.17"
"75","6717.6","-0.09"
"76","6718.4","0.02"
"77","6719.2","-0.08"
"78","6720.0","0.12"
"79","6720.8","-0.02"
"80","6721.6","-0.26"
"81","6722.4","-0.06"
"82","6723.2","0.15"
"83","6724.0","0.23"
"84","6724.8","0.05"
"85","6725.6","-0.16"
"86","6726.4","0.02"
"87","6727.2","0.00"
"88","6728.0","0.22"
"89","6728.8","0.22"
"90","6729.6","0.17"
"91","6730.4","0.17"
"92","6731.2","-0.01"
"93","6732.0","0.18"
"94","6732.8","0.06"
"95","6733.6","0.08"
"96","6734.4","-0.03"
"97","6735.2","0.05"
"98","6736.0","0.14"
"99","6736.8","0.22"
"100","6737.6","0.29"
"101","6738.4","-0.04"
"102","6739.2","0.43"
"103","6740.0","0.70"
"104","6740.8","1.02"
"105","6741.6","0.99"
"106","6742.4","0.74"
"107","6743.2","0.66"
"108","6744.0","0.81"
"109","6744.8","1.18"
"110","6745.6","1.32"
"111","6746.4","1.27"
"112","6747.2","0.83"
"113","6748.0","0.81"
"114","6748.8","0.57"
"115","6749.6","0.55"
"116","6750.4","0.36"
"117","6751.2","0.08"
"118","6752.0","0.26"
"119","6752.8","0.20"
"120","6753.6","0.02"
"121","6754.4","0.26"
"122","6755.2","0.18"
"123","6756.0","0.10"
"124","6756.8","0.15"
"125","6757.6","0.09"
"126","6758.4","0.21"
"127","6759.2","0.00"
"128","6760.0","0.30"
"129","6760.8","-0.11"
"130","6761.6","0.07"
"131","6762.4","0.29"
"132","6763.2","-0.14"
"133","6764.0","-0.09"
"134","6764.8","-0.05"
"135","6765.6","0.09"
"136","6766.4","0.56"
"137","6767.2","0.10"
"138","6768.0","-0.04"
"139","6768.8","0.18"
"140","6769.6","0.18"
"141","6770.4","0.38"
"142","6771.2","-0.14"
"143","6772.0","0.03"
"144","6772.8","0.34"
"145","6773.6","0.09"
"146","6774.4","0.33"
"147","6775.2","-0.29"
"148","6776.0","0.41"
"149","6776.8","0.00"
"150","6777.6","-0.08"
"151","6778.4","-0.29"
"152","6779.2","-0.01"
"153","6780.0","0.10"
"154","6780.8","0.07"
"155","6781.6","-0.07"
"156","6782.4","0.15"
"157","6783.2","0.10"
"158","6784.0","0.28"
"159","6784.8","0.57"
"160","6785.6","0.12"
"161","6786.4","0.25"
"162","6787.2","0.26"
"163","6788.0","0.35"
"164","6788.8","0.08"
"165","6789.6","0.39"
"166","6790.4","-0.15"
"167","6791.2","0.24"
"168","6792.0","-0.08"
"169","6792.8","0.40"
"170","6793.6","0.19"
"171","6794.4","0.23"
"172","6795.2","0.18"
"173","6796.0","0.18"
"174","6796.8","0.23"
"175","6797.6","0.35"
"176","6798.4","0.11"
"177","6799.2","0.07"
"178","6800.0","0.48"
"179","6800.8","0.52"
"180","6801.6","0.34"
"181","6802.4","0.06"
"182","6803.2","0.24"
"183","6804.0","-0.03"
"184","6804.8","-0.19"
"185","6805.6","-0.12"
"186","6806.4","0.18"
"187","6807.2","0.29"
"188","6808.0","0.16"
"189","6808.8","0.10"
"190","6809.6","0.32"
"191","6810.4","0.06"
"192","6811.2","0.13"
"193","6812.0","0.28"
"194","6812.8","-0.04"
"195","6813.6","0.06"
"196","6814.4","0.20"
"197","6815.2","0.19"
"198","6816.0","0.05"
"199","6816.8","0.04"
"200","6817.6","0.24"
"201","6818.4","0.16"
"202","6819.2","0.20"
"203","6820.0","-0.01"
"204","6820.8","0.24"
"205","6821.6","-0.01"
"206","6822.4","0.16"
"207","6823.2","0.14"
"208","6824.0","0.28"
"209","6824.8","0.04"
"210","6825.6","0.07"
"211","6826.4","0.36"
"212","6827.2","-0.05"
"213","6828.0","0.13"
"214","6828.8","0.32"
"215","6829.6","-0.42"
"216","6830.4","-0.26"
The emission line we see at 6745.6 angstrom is [O II]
